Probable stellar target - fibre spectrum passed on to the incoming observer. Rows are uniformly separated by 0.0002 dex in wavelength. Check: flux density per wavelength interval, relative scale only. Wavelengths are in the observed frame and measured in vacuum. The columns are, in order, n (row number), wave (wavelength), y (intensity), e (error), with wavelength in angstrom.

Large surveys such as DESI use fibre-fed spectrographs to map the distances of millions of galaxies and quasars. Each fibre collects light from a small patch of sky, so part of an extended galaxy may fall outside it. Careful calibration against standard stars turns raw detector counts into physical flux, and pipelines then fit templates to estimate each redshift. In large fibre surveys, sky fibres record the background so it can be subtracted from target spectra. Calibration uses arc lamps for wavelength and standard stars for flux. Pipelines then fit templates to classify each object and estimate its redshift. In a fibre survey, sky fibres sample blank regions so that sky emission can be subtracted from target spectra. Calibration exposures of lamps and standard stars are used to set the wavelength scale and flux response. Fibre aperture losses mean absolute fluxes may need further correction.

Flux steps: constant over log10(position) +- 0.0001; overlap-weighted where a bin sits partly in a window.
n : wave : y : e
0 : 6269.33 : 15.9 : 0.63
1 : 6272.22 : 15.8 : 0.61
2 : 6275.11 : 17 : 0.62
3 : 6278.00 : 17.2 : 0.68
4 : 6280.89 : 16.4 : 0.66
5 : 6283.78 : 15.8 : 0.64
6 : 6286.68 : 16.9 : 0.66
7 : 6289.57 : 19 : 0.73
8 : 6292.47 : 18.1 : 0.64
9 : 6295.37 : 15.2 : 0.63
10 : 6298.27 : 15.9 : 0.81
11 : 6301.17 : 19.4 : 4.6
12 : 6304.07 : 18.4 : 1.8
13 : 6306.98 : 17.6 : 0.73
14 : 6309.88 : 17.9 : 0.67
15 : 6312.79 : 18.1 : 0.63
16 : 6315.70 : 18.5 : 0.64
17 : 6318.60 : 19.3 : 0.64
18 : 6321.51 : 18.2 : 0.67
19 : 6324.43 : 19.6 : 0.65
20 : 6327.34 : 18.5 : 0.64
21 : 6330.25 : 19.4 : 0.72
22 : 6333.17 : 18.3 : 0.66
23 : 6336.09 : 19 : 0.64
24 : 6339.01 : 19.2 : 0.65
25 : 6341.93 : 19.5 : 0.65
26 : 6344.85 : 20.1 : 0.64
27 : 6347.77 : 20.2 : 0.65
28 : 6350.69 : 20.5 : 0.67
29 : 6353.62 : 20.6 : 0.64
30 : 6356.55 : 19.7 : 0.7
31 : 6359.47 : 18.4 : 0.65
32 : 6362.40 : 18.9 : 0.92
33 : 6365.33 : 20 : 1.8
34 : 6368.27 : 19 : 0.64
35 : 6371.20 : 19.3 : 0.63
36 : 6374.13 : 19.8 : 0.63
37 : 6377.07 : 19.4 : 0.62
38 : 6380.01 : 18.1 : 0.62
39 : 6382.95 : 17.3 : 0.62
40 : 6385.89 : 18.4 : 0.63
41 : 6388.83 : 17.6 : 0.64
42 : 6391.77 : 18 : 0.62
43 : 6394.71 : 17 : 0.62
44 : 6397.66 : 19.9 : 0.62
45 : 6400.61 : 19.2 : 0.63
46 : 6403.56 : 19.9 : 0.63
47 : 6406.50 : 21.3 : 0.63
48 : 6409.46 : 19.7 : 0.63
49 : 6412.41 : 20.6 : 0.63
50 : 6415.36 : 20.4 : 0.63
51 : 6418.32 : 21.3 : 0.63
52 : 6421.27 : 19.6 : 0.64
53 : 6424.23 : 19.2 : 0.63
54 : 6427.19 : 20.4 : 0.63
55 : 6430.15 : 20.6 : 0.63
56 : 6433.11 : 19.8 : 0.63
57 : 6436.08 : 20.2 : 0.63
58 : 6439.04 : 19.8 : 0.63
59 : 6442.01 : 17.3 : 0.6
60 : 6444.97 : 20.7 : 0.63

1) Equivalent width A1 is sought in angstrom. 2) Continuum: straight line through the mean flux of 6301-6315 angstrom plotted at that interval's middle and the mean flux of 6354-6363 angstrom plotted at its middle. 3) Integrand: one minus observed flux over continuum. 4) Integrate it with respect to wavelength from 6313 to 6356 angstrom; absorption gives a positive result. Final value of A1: -1.37 angstrom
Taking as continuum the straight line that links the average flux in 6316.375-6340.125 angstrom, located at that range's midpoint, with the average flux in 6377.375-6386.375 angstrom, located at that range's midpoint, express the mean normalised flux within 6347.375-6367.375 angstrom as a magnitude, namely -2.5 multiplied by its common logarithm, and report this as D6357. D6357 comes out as -0.07 mag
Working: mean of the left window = 18.9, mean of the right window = 18.1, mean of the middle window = 19.7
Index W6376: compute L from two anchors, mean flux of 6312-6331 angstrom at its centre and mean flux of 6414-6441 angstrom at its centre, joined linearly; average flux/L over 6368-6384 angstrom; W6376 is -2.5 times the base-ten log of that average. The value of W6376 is 0.04 mag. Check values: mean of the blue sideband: 18.8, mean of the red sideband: 20.1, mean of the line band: 18.8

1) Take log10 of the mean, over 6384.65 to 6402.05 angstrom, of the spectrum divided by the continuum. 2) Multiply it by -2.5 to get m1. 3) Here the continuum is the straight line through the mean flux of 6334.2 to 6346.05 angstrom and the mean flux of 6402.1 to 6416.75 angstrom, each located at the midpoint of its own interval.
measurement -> 0.10 mag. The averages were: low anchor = 19.4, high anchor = 20.4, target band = 18.3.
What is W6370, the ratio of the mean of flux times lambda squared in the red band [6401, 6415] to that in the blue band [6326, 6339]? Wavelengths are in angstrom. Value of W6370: 1.10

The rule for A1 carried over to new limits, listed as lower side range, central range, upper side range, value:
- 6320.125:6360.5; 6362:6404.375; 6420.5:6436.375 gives 1.93 angstrom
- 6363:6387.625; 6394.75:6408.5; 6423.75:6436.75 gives -0.19 angstrom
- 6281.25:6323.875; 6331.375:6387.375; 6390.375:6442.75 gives -1.59 angstrom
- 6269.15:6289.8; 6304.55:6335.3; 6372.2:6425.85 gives -1.74 angstrom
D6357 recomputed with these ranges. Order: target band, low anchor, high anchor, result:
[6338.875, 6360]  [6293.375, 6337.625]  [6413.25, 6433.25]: -0.06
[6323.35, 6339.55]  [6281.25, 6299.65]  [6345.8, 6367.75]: -0.02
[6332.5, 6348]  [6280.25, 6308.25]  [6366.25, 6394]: -0.08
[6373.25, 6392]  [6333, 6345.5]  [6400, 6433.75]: 0.08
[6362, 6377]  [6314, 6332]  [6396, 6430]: 0.01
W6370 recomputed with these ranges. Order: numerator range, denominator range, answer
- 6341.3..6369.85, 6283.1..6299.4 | 1.19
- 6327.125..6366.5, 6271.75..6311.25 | 1.15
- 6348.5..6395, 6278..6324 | 1.10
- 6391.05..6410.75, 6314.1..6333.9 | 1.05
